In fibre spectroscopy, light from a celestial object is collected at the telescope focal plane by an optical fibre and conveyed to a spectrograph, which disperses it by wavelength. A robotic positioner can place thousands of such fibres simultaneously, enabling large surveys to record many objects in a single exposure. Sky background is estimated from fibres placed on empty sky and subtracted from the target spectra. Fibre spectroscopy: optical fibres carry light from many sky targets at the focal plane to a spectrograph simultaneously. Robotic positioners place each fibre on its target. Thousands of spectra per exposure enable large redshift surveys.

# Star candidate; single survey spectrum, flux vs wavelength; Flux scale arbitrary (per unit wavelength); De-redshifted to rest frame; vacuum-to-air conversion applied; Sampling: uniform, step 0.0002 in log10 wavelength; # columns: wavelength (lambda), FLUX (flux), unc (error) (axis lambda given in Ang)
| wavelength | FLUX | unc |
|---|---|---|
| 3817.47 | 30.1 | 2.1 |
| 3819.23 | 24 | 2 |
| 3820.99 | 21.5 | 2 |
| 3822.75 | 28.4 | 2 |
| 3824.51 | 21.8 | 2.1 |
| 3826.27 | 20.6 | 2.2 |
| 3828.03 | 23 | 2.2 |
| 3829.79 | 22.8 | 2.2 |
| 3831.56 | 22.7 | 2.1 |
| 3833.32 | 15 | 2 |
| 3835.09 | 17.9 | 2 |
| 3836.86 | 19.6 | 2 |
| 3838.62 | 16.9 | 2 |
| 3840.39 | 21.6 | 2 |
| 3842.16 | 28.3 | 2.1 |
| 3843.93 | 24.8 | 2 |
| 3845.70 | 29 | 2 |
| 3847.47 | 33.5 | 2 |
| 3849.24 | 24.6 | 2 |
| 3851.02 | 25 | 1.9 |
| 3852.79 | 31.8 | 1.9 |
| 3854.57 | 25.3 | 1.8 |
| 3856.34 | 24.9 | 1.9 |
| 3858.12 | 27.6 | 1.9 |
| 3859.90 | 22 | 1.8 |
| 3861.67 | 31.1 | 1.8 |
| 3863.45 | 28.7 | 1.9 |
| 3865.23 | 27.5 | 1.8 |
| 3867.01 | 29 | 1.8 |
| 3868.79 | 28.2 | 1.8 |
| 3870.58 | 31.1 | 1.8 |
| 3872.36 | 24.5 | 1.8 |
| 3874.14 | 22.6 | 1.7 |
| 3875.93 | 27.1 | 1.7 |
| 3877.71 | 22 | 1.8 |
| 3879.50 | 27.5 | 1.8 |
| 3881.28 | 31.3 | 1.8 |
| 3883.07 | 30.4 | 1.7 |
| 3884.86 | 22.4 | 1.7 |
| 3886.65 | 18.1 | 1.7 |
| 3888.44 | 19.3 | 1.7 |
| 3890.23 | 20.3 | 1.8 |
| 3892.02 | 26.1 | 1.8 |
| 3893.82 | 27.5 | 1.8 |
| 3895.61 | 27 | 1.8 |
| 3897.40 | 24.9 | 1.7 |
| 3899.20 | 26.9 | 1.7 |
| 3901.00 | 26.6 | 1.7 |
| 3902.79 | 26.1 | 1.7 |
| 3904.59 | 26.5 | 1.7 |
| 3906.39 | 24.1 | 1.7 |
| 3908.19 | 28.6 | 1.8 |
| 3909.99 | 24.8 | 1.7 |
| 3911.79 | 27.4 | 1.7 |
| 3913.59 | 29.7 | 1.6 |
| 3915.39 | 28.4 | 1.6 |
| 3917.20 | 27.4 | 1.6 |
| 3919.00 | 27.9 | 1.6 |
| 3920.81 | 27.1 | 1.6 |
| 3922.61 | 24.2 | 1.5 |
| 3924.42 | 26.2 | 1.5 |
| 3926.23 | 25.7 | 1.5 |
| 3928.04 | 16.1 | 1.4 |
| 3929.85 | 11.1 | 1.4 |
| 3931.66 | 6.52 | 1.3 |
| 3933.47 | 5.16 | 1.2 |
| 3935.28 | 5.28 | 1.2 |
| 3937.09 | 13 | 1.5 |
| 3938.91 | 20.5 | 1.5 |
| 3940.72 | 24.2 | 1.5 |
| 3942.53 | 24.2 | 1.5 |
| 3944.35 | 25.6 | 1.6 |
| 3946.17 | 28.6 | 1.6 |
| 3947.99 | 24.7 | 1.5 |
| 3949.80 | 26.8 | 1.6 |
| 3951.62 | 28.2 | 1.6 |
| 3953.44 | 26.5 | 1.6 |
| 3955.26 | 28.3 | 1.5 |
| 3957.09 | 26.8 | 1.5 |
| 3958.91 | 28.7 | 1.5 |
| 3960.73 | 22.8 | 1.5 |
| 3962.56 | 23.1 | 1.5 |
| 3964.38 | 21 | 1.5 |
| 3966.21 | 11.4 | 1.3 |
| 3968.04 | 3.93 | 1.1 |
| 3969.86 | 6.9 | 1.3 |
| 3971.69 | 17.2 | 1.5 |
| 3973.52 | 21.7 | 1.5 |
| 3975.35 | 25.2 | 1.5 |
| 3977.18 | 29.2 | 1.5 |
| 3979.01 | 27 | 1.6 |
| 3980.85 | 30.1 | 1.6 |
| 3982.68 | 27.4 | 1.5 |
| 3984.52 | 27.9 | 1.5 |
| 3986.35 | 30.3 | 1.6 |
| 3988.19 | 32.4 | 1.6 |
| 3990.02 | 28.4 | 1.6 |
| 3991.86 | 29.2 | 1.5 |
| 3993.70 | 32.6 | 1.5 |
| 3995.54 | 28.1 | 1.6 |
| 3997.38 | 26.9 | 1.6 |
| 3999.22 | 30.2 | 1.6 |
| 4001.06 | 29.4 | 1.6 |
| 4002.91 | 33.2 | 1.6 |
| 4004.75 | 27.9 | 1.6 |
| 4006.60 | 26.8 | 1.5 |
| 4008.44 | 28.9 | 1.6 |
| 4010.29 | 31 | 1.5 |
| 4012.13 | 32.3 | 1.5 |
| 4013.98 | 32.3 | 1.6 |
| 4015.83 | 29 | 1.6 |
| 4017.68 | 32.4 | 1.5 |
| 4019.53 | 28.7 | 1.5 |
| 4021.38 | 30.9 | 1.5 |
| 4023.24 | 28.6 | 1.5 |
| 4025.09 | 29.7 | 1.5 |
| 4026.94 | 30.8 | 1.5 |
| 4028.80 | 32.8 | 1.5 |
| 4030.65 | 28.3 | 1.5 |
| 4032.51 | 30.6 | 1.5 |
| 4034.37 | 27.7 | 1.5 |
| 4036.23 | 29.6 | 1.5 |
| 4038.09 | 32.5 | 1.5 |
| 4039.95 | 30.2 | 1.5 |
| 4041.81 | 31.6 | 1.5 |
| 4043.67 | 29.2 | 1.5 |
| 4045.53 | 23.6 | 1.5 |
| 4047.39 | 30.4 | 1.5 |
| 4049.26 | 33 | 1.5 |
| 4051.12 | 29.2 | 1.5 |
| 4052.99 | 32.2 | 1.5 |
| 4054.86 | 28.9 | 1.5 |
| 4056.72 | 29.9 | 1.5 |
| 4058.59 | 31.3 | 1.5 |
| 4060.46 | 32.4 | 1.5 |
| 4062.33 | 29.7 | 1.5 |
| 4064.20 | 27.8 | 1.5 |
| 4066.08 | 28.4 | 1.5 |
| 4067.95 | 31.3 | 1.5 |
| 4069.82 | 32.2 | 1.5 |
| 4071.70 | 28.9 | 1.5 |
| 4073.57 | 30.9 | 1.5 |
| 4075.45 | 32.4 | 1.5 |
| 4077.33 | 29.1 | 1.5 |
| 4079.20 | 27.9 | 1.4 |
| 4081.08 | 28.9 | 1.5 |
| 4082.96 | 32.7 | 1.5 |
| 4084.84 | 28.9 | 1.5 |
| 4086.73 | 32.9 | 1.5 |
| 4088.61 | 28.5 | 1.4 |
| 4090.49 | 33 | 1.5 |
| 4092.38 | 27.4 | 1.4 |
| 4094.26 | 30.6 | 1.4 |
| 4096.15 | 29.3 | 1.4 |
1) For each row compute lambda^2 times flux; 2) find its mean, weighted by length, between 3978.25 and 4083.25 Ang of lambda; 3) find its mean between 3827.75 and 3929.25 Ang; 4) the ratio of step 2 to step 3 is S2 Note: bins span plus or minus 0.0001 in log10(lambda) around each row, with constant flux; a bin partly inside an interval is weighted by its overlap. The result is 1.27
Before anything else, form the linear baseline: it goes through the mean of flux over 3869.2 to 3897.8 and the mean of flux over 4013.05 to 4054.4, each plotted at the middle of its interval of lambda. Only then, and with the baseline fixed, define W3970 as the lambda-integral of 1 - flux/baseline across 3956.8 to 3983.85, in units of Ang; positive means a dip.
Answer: 6.4 Ang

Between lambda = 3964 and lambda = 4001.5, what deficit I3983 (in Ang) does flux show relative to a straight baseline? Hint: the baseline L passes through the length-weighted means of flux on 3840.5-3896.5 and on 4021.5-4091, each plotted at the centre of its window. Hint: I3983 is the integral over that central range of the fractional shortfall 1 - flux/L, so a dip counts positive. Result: 5.4 Ang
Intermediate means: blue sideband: 26.3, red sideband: 30.2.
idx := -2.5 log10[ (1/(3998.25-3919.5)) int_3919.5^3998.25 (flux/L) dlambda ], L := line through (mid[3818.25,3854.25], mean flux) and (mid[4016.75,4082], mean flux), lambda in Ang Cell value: 0.20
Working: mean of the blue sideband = 23.7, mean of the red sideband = 30.1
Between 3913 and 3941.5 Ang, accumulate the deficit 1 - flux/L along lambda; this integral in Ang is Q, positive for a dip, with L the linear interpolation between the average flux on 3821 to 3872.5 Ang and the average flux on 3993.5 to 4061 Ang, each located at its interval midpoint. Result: 7.8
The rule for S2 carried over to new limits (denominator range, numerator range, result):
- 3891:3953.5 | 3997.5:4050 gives 1.35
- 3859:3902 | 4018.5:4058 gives 1.25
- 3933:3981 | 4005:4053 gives 1.46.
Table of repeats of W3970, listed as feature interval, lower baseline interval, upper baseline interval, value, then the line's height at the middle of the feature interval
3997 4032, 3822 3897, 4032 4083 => -1.4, 28.9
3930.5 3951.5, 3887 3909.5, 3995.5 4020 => 6.4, 27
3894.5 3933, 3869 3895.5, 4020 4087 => 2.6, 26.1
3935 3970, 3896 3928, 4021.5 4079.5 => 7.4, 27.4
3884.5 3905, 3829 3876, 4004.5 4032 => 1.7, 26.5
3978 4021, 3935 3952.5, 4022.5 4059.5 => -4.5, 26.9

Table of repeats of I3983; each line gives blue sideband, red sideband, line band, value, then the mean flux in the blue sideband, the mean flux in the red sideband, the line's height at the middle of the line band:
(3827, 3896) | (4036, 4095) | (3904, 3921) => -0.6 Ang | 25.1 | 30.2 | 26.3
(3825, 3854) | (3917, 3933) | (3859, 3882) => -4.7 Ang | 23.6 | 20.6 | 22.5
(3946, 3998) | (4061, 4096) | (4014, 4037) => -2.1 Ang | 24.8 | 30.1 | 27.5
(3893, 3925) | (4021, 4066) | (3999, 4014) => -0.5 Ang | 26.7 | 30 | 29.1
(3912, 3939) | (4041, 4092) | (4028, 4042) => -1.3 Ang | 19.8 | 30.2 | 27.8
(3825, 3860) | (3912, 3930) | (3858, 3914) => -3.6 Ang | 23.9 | 25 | 24.5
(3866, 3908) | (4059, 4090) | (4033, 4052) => -0.2 Ang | 25.7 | 30.2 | 29.5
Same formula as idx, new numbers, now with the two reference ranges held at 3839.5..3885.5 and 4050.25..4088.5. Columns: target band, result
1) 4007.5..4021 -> -0.05 mag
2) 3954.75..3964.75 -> 0.13 mag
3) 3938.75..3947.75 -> 0.14 mag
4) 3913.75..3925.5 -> 0.04 mag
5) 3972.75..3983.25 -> 0.08 mag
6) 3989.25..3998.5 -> 0.00 mag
